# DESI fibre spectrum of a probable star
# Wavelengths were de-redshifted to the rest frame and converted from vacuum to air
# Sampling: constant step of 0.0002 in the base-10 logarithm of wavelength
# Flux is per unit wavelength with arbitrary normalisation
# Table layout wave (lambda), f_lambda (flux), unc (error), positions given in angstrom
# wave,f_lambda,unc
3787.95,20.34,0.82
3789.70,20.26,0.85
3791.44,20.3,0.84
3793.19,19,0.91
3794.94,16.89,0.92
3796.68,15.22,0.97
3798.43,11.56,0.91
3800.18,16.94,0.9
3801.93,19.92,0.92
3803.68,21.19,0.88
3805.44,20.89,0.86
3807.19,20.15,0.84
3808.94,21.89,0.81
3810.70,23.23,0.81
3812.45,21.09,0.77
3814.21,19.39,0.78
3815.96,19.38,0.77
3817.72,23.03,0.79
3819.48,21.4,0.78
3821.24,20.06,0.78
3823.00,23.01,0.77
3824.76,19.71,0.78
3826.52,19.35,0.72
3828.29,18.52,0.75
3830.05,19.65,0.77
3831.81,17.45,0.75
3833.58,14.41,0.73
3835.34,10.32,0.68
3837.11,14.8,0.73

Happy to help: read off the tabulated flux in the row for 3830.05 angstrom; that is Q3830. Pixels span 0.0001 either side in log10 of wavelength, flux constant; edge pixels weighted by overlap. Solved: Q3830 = 19.65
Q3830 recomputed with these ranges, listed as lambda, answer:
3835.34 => 10.32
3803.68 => 21.19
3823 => 23.01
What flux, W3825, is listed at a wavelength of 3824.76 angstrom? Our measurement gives 19.71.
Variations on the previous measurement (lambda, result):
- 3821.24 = 20.06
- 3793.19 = 19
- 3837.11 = 14.8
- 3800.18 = 16.94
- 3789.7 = 20.26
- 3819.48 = 21.4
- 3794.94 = 16.89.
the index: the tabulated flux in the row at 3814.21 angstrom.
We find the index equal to 19.39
